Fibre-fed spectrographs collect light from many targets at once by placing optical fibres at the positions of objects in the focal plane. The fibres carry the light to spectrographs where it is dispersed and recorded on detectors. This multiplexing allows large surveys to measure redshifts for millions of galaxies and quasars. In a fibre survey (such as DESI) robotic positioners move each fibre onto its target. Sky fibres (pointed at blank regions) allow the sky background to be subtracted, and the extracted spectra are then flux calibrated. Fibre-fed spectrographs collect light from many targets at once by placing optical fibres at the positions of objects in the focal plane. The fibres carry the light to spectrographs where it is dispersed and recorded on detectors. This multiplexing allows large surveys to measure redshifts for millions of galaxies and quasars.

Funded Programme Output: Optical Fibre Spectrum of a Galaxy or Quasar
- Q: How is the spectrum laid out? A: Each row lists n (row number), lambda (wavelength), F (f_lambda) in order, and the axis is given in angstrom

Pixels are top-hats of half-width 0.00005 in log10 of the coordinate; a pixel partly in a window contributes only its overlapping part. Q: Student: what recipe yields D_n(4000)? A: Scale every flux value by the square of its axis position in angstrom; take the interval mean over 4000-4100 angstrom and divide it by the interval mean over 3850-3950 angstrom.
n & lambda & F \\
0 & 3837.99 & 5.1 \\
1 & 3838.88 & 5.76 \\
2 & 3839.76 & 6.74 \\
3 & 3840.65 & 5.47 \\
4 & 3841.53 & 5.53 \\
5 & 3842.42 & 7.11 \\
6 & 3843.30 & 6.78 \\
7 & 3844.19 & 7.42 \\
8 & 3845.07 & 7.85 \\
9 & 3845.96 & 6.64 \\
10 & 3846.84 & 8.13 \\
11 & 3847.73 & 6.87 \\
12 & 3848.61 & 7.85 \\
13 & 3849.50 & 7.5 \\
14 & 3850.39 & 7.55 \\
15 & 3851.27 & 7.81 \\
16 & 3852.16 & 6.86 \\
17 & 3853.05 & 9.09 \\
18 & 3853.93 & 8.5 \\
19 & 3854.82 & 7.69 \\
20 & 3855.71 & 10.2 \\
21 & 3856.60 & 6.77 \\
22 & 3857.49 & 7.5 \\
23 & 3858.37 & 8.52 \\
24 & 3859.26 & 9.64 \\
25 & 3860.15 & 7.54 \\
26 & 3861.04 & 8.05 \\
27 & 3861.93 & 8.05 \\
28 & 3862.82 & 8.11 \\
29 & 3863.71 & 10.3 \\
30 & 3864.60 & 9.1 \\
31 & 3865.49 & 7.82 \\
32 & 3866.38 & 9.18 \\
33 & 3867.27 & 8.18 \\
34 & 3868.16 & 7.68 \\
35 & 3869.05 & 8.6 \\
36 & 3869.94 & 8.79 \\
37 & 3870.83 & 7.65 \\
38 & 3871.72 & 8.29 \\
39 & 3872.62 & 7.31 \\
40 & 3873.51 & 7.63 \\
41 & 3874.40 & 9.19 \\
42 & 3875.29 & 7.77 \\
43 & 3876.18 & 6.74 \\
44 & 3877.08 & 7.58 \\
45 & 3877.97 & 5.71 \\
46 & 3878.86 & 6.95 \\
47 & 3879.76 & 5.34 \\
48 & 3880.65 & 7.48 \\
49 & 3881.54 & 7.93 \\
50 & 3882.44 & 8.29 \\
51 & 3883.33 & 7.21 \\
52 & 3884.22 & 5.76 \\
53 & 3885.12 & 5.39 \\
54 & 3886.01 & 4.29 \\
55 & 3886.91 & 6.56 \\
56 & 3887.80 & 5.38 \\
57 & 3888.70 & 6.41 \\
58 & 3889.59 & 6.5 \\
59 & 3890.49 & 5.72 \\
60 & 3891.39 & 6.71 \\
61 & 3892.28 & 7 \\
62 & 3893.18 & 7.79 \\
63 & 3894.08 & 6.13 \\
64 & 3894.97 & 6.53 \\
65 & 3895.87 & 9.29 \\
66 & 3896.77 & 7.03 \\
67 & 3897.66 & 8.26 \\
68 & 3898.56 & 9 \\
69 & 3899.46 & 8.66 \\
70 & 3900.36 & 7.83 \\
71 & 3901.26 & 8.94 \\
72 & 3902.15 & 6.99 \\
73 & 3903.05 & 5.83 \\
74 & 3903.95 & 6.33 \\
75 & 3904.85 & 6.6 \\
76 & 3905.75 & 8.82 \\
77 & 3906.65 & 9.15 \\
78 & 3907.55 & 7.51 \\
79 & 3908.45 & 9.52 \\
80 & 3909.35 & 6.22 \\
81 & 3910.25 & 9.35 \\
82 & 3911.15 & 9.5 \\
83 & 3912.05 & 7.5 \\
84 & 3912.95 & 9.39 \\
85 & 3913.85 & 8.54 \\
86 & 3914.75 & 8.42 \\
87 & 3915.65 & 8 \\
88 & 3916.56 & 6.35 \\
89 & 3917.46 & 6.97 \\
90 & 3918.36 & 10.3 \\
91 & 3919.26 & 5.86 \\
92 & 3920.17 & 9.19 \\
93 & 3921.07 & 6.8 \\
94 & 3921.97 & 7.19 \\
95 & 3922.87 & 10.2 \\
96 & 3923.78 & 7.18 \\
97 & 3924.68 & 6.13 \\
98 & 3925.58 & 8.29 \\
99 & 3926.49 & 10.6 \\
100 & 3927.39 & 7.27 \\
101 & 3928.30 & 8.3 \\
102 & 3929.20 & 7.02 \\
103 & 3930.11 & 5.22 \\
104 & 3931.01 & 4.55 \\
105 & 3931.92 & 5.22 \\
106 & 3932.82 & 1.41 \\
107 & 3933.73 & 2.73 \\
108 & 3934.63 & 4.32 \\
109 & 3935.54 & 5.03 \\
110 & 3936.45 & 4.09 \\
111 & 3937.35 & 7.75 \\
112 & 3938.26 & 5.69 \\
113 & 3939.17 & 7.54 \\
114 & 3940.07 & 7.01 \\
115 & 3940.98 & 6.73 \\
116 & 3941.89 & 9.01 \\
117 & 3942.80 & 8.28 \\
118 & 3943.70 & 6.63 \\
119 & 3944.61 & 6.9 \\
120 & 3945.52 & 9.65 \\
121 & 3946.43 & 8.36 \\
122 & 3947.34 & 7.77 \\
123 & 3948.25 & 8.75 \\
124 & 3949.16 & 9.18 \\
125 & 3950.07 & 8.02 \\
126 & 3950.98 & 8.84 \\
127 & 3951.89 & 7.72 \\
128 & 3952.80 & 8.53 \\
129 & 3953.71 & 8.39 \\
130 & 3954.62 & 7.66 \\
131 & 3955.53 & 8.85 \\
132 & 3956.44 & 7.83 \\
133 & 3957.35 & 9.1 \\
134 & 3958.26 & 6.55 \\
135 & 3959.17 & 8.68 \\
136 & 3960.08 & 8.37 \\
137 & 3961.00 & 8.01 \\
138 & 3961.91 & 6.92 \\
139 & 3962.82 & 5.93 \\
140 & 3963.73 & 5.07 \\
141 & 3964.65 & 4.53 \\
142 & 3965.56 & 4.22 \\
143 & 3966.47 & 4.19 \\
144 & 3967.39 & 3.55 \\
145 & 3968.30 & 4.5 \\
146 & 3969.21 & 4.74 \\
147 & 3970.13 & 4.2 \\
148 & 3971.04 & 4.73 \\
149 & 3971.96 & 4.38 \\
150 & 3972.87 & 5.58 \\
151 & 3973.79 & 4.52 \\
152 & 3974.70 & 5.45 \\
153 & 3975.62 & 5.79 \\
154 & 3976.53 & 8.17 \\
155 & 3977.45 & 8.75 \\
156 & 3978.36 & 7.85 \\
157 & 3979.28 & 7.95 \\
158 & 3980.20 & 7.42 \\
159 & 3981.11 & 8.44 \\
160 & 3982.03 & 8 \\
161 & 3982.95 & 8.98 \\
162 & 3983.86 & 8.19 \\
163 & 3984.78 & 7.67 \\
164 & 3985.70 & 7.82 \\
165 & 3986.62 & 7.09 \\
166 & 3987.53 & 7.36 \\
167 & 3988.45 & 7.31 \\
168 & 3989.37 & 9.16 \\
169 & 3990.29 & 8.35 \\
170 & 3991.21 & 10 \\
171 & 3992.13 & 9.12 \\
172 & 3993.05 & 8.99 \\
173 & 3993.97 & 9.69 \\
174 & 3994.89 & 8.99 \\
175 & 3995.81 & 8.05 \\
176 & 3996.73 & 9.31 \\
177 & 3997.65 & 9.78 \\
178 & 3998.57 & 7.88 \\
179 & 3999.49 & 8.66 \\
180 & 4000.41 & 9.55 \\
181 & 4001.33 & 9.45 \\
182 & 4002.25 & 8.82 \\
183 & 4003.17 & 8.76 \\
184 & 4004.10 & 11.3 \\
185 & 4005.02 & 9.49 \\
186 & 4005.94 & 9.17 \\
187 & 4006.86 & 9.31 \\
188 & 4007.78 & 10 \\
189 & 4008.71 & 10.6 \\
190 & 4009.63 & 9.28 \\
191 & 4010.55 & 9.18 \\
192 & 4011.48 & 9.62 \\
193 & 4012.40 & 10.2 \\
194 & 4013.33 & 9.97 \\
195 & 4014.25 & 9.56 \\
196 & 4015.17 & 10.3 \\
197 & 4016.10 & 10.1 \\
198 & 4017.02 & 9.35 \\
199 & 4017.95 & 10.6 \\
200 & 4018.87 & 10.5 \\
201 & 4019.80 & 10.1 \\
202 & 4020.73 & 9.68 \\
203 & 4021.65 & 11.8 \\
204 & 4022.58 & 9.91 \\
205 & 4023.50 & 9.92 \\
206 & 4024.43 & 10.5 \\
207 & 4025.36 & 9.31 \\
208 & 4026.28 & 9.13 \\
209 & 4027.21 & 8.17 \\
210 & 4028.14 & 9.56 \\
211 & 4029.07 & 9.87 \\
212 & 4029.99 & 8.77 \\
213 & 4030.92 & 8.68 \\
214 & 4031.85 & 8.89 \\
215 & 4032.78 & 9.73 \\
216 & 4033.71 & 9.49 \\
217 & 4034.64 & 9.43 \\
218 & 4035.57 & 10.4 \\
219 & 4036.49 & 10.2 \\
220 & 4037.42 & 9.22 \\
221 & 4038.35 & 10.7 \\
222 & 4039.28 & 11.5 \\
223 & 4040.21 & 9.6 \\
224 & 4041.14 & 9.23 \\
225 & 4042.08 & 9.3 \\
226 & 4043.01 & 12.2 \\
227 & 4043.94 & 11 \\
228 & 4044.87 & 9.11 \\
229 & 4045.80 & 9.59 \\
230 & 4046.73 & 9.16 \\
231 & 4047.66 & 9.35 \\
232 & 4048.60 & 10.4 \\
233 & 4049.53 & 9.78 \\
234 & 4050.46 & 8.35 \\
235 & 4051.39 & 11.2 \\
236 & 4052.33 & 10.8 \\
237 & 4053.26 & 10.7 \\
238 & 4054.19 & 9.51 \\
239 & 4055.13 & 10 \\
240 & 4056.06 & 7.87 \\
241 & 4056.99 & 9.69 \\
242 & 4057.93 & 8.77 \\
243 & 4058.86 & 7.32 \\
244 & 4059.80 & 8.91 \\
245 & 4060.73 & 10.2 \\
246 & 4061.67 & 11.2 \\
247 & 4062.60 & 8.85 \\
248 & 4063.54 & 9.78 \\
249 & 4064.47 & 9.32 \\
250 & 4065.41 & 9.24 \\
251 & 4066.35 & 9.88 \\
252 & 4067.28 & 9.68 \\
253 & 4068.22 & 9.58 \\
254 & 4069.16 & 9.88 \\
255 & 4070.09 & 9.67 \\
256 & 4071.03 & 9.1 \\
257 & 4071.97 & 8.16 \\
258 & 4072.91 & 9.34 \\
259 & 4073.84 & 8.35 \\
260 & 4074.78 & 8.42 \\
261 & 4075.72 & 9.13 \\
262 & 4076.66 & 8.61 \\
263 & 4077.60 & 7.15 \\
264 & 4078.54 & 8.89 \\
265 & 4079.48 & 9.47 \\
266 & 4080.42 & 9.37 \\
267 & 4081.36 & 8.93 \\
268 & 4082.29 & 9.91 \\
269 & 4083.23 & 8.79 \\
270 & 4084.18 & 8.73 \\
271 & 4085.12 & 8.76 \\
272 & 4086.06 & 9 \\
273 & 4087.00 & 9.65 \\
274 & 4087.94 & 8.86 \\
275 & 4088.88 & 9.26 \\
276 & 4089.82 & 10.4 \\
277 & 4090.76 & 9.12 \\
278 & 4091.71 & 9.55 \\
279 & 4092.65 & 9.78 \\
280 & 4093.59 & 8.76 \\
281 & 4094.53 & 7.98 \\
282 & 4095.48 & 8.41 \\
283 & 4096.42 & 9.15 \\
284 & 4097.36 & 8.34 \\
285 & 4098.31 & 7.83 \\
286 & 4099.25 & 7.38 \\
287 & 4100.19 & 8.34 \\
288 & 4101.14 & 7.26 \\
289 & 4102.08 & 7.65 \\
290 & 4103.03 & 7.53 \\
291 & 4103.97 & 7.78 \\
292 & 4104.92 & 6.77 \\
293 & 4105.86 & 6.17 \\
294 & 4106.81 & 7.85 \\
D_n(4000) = 1.4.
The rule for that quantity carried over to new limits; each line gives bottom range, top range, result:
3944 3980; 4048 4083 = 1.43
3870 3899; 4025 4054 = 1.50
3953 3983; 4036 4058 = 1.57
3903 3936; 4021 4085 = 1.41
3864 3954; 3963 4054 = 1.24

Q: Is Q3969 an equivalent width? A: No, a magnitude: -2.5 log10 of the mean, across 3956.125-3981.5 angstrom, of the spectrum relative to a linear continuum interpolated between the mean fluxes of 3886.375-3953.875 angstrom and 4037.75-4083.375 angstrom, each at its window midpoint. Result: 0.28 mag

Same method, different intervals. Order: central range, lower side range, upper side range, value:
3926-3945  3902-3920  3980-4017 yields 0.30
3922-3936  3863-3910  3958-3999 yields 0.17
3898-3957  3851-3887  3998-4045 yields 0.14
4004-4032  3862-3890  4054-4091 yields -0.13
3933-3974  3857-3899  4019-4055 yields 0.28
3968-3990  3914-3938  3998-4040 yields 0.23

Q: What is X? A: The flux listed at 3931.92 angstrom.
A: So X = 5.22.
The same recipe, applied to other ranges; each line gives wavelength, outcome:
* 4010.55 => 9.18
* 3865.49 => 7.82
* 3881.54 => 7.93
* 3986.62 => 7.09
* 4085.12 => 8.76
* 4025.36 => 9.31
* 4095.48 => 8.41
